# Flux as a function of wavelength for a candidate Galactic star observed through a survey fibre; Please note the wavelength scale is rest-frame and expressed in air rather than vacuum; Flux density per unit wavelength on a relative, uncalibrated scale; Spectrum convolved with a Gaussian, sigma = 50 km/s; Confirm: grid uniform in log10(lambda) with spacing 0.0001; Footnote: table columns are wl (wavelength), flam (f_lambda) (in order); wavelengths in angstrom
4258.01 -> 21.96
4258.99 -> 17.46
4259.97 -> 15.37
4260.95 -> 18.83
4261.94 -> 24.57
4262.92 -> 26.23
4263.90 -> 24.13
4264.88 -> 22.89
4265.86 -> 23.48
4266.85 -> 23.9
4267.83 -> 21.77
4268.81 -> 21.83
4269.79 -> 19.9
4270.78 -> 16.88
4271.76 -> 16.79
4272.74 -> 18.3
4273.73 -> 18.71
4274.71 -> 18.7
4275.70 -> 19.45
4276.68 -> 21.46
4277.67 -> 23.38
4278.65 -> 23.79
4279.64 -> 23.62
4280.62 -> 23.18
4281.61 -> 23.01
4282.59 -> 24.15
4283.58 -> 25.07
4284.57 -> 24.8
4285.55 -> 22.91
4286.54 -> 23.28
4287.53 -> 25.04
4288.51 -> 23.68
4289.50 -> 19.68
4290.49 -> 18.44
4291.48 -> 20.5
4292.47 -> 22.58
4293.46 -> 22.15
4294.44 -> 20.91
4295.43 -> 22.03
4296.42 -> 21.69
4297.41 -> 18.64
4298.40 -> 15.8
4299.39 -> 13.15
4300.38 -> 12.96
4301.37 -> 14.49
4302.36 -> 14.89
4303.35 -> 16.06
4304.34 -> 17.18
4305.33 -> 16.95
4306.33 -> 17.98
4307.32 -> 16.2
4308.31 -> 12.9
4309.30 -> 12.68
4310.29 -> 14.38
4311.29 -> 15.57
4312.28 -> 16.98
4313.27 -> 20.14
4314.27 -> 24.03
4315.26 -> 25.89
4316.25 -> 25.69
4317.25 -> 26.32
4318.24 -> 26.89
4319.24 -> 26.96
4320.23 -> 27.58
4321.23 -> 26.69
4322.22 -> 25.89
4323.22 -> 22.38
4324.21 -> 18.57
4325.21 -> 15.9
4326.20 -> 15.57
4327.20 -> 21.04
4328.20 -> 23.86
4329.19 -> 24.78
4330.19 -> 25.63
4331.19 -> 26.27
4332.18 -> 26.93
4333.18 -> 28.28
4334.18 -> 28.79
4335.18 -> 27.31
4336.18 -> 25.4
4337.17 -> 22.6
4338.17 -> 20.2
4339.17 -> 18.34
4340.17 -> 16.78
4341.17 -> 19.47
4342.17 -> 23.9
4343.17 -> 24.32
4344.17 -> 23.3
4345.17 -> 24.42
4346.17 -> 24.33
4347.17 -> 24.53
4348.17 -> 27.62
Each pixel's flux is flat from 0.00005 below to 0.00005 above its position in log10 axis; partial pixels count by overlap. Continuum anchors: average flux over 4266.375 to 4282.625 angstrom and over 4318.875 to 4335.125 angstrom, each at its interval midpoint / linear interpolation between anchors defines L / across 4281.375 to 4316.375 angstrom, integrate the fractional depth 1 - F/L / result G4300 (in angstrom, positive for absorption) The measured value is 4.7 angstrom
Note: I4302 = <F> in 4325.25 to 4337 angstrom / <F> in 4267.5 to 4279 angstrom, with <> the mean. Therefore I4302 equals 1.22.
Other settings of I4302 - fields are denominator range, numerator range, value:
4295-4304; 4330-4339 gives 1.53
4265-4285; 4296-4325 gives 0.90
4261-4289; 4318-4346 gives 1.05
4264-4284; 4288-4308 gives 0.85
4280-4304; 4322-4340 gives 1.13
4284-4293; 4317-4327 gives 1.04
